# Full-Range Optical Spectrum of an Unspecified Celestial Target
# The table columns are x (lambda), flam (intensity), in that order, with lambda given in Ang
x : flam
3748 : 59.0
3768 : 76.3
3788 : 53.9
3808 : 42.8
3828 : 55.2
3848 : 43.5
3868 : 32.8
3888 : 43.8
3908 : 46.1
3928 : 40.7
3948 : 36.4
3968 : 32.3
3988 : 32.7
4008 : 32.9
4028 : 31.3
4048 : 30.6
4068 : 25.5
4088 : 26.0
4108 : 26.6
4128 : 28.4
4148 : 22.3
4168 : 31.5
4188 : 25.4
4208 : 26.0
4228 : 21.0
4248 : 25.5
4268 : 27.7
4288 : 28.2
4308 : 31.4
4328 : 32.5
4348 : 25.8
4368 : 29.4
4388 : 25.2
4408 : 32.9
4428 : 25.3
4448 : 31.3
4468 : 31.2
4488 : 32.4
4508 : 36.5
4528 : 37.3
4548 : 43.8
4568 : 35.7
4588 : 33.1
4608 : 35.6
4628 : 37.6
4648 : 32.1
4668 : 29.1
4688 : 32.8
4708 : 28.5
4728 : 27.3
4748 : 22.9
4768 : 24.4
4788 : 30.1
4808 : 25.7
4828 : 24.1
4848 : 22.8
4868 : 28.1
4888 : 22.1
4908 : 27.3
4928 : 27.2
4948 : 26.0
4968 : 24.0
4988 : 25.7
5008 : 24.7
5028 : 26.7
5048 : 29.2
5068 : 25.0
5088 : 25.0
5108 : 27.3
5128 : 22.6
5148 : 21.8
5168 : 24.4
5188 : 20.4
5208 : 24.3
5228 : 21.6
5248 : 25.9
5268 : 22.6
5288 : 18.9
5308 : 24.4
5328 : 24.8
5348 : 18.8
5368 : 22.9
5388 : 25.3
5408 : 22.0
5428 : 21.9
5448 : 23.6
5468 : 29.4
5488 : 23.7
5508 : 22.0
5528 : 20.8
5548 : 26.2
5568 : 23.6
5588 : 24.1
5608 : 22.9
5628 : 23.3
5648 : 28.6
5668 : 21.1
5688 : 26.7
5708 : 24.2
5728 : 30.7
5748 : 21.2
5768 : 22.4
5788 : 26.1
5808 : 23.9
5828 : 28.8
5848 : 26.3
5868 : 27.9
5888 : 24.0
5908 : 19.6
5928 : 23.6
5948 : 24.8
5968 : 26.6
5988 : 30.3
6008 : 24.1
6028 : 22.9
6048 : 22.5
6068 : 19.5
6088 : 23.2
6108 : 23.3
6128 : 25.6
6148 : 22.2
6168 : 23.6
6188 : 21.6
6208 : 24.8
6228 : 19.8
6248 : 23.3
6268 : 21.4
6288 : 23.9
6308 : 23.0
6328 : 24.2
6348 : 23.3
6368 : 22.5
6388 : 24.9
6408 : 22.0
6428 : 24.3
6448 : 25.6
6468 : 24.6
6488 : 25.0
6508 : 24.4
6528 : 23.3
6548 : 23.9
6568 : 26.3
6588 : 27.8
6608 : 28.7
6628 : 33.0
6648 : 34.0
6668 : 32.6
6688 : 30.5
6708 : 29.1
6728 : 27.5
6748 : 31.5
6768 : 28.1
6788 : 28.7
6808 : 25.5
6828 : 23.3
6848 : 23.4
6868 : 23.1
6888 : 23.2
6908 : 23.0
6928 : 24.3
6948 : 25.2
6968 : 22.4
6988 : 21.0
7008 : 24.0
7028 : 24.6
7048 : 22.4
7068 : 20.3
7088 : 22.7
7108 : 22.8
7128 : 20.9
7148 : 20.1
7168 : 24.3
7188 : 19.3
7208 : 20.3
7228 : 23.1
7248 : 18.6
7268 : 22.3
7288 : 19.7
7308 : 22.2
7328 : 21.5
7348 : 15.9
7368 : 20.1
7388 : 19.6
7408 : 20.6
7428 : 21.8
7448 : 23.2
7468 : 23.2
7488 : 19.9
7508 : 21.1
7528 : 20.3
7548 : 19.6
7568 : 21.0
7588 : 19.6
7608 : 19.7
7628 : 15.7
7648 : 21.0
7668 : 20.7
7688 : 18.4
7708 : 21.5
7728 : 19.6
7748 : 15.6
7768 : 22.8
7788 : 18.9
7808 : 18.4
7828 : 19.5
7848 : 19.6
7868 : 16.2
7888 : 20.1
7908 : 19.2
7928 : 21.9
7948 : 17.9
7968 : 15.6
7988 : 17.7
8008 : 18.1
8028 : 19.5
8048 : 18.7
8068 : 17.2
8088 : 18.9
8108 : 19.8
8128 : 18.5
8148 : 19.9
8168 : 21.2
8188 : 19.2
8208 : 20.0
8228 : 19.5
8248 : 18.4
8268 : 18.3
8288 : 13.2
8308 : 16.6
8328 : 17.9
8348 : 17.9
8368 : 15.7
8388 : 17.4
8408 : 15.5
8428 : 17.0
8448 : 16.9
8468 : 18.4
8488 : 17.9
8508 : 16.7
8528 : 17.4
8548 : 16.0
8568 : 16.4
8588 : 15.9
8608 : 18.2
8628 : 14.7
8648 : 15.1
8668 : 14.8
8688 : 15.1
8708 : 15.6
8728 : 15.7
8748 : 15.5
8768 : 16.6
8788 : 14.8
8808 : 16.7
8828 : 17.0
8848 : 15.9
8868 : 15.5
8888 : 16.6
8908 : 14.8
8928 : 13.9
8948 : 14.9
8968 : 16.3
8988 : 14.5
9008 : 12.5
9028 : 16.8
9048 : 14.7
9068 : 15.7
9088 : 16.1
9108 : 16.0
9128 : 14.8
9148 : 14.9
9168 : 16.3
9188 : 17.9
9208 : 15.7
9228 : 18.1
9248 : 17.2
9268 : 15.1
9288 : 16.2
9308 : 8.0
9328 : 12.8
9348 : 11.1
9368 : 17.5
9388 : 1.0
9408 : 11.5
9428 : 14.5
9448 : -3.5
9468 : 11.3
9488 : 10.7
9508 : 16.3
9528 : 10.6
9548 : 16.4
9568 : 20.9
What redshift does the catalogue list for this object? 1.379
